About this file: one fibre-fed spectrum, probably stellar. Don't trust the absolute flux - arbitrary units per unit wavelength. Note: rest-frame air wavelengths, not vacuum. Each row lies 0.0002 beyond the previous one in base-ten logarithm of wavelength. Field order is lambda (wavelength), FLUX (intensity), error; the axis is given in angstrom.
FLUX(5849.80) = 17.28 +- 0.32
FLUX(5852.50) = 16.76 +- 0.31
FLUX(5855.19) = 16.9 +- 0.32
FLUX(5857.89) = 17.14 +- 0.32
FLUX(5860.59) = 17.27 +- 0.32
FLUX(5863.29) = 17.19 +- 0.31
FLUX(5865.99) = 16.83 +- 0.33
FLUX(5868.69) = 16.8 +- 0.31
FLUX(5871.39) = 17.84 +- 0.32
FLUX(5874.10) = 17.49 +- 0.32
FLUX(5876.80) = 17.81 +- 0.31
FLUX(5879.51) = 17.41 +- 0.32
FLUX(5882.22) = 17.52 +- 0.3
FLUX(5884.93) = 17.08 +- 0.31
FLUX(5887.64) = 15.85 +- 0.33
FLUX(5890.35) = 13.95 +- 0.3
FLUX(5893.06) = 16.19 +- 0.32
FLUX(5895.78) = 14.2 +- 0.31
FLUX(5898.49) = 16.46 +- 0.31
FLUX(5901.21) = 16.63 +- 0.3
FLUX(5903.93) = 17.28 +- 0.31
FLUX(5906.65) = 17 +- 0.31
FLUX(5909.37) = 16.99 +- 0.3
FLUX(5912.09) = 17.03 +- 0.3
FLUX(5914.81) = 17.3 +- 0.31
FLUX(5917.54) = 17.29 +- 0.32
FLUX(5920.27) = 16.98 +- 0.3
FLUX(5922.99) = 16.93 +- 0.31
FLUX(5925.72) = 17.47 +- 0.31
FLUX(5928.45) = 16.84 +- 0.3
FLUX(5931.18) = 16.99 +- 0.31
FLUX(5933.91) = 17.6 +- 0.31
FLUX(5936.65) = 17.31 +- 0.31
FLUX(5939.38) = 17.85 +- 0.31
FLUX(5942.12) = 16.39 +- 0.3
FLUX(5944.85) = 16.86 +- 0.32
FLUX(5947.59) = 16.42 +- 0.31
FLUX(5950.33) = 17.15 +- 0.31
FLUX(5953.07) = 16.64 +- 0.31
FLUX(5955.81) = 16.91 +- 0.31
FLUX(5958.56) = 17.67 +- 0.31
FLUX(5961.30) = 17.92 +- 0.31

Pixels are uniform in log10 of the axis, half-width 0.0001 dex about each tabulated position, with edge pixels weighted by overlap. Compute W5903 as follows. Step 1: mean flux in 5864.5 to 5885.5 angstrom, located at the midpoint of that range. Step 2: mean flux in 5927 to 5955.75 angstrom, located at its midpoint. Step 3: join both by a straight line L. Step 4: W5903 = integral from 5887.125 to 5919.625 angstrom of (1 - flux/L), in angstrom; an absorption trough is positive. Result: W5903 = 1.6 angstrom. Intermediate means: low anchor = 17.4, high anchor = 17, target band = 16.4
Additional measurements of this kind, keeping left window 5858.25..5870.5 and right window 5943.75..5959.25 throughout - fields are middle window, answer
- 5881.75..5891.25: 0.53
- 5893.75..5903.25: 0.62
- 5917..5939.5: -0.36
